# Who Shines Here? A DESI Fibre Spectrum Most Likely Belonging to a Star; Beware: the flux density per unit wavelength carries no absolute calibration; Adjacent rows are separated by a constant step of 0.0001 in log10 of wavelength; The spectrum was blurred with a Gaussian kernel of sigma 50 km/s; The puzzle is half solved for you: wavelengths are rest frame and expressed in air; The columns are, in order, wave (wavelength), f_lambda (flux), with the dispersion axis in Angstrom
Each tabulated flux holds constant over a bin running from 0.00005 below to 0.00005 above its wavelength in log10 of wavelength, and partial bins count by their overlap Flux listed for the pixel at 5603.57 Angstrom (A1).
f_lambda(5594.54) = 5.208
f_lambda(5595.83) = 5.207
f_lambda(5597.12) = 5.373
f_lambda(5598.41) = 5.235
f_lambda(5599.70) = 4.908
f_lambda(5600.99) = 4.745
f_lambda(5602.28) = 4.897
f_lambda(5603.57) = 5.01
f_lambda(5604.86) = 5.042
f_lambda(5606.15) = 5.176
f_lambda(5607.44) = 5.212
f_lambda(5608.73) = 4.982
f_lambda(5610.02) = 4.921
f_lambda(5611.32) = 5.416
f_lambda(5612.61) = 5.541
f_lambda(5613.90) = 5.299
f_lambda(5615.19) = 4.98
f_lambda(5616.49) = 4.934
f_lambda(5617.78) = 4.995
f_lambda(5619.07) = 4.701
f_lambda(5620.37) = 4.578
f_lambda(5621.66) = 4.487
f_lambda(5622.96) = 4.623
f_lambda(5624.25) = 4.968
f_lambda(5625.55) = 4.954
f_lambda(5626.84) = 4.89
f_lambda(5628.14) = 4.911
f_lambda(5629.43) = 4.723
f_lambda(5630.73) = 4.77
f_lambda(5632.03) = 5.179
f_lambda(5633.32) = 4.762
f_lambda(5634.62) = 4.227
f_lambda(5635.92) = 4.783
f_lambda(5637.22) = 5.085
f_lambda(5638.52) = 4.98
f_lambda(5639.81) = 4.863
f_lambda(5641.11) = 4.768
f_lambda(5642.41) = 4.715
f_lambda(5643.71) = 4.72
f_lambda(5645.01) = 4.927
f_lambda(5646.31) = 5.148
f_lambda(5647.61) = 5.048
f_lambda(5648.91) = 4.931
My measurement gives 5.01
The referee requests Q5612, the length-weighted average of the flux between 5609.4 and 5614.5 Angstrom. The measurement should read 5.29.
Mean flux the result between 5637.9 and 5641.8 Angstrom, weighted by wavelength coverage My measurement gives 4.88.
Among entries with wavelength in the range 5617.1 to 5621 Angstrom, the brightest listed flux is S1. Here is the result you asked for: 4.995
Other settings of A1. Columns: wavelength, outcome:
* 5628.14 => 4.911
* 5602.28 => 4.897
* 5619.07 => 4.701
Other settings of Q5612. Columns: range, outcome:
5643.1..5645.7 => 4.83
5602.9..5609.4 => 5.09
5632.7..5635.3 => 4.49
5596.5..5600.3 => 5.17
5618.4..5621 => 4.64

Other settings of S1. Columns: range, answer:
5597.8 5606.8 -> 5.235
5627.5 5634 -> 5.179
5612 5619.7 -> 5.541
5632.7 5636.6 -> 4.783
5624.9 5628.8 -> 4.954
